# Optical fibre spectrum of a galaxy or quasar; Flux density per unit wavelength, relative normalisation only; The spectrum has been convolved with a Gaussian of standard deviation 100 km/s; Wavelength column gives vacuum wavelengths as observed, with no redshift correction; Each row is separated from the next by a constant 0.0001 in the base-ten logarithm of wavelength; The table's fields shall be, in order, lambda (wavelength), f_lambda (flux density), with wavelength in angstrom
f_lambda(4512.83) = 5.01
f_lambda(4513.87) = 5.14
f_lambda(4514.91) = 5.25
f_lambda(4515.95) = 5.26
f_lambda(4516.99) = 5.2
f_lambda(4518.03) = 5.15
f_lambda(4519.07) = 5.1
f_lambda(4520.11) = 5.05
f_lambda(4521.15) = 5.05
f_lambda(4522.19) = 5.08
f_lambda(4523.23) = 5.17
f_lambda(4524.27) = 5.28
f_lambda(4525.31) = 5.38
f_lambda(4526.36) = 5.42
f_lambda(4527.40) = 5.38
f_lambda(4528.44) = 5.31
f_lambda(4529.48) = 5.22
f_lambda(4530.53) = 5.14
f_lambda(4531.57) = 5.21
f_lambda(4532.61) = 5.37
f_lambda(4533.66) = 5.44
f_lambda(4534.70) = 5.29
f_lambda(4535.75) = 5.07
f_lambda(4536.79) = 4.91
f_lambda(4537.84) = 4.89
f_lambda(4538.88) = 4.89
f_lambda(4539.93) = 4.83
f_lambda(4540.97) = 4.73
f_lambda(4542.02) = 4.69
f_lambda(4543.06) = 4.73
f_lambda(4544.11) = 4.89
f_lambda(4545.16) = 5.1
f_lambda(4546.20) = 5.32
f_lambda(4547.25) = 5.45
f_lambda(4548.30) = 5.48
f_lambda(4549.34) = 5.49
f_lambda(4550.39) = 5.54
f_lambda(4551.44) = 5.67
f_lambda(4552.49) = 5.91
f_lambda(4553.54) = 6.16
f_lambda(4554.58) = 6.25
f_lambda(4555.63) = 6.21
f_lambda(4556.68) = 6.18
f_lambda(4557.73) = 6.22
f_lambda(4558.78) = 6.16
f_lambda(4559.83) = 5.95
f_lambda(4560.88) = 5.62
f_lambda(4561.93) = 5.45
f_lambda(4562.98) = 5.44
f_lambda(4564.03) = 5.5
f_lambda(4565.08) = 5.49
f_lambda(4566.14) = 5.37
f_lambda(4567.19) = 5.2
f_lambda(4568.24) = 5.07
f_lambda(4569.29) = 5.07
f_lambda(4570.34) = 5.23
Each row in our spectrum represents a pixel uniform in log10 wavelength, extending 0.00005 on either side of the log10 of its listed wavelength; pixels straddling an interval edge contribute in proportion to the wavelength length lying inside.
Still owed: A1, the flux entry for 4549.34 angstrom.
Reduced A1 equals 5.49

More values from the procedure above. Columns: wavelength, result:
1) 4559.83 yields 5.95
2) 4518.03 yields 5.15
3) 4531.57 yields 5.21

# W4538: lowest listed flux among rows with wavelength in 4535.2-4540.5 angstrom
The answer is 4.83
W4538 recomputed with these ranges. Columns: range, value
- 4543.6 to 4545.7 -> 4.89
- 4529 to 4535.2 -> 5.14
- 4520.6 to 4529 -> 5.05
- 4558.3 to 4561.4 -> 5.62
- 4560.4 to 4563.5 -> 5.44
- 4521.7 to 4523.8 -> 5.08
